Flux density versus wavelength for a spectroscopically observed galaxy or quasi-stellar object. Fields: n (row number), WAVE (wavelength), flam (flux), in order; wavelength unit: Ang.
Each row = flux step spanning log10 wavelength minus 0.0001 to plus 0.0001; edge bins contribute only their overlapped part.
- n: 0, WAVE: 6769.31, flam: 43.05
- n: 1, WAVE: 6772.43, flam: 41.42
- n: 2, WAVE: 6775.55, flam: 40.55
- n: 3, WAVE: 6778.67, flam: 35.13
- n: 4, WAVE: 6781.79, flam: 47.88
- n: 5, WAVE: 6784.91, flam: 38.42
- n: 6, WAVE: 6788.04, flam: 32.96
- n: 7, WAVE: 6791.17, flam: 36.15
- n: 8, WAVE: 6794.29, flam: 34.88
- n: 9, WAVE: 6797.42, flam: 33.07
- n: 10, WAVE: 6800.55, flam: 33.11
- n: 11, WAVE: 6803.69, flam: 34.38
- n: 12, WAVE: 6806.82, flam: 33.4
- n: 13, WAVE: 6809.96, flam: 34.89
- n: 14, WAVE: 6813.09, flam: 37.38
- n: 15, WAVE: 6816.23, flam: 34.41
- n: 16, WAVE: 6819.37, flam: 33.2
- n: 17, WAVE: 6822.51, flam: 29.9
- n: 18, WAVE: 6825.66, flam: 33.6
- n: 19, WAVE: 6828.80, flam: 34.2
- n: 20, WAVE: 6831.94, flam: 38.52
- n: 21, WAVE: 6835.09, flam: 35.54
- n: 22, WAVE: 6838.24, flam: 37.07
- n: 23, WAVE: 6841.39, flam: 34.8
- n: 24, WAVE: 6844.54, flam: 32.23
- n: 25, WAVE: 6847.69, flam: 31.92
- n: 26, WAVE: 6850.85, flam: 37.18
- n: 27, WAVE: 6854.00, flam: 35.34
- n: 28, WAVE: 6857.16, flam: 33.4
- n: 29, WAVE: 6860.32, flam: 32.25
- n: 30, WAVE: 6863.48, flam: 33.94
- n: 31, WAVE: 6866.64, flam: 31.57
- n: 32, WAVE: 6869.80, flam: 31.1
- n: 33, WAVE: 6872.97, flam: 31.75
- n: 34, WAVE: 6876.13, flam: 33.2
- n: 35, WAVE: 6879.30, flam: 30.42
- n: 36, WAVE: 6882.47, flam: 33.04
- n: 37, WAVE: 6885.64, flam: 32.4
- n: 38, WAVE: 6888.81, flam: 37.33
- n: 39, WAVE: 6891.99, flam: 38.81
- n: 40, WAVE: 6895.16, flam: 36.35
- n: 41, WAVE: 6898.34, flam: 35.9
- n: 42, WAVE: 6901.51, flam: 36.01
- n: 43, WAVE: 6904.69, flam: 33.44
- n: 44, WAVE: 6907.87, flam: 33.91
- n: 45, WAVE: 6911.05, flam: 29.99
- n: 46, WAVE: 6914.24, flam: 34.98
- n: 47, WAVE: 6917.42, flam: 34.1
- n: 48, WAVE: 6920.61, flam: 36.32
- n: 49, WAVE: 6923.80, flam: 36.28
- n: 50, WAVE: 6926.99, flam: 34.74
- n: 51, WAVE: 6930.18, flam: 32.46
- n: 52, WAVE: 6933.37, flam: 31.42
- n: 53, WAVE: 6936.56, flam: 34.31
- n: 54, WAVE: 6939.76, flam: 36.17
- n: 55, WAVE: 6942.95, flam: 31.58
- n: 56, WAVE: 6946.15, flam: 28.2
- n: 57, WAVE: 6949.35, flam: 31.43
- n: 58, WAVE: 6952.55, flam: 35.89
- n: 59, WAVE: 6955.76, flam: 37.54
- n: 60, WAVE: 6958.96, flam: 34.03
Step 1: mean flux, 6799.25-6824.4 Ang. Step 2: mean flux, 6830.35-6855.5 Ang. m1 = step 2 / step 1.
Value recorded 1.04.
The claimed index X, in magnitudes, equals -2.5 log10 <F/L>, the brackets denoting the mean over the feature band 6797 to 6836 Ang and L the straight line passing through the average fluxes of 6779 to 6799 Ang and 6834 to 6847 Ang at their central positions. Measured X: 0.05 mag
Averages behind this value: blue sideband 37.1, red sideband 34.7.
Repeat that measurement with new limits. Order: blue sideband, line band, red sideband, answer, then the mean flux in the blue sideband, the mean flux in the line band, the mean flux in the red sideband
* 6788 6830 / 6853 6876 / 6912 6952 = 0.03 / 34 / 32.7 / 33.5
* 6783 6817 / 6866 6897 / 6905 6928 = 0.03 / 35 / 33.7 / 34.3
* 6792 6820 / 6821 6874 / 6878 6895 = 0.02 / 34.4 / 33.8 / 34.6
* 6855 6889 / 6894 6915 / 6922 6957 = -0.04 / 32.6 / 34.3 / 33.6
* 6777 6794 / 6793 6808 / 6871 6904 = 0.11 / 37.9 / 33.8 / 34.5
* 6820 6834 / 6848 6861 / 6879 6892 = -0.01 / 34.1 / 34.4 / 34.2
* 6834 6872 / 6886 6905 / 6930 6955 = -0.09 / 33.8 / 36.3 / 32.9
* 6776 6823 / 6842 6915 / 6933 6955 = 0.01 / 35.5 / 33.8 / 33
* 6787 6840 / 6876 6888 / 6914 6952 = 0.05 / 34.5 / 32.5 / 33.5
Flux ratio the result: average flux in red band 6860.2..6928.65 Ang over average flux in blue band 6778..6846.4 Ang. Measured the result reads 1.0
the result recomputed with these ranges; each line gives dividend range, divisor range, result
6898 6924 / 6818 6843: 0.99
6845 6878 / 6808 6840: 0.95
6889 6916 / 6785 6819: 1.01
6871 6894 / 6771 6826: 0.94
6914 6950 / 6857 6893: 1.01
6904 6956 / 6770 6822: 0.93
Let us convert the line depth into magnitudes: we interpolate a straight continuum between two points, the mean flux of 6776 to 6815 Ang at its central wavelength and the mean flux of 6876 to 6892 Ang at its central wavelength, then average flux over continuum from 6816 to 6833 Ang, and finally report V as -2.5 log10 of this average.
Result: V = 0.05 mag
